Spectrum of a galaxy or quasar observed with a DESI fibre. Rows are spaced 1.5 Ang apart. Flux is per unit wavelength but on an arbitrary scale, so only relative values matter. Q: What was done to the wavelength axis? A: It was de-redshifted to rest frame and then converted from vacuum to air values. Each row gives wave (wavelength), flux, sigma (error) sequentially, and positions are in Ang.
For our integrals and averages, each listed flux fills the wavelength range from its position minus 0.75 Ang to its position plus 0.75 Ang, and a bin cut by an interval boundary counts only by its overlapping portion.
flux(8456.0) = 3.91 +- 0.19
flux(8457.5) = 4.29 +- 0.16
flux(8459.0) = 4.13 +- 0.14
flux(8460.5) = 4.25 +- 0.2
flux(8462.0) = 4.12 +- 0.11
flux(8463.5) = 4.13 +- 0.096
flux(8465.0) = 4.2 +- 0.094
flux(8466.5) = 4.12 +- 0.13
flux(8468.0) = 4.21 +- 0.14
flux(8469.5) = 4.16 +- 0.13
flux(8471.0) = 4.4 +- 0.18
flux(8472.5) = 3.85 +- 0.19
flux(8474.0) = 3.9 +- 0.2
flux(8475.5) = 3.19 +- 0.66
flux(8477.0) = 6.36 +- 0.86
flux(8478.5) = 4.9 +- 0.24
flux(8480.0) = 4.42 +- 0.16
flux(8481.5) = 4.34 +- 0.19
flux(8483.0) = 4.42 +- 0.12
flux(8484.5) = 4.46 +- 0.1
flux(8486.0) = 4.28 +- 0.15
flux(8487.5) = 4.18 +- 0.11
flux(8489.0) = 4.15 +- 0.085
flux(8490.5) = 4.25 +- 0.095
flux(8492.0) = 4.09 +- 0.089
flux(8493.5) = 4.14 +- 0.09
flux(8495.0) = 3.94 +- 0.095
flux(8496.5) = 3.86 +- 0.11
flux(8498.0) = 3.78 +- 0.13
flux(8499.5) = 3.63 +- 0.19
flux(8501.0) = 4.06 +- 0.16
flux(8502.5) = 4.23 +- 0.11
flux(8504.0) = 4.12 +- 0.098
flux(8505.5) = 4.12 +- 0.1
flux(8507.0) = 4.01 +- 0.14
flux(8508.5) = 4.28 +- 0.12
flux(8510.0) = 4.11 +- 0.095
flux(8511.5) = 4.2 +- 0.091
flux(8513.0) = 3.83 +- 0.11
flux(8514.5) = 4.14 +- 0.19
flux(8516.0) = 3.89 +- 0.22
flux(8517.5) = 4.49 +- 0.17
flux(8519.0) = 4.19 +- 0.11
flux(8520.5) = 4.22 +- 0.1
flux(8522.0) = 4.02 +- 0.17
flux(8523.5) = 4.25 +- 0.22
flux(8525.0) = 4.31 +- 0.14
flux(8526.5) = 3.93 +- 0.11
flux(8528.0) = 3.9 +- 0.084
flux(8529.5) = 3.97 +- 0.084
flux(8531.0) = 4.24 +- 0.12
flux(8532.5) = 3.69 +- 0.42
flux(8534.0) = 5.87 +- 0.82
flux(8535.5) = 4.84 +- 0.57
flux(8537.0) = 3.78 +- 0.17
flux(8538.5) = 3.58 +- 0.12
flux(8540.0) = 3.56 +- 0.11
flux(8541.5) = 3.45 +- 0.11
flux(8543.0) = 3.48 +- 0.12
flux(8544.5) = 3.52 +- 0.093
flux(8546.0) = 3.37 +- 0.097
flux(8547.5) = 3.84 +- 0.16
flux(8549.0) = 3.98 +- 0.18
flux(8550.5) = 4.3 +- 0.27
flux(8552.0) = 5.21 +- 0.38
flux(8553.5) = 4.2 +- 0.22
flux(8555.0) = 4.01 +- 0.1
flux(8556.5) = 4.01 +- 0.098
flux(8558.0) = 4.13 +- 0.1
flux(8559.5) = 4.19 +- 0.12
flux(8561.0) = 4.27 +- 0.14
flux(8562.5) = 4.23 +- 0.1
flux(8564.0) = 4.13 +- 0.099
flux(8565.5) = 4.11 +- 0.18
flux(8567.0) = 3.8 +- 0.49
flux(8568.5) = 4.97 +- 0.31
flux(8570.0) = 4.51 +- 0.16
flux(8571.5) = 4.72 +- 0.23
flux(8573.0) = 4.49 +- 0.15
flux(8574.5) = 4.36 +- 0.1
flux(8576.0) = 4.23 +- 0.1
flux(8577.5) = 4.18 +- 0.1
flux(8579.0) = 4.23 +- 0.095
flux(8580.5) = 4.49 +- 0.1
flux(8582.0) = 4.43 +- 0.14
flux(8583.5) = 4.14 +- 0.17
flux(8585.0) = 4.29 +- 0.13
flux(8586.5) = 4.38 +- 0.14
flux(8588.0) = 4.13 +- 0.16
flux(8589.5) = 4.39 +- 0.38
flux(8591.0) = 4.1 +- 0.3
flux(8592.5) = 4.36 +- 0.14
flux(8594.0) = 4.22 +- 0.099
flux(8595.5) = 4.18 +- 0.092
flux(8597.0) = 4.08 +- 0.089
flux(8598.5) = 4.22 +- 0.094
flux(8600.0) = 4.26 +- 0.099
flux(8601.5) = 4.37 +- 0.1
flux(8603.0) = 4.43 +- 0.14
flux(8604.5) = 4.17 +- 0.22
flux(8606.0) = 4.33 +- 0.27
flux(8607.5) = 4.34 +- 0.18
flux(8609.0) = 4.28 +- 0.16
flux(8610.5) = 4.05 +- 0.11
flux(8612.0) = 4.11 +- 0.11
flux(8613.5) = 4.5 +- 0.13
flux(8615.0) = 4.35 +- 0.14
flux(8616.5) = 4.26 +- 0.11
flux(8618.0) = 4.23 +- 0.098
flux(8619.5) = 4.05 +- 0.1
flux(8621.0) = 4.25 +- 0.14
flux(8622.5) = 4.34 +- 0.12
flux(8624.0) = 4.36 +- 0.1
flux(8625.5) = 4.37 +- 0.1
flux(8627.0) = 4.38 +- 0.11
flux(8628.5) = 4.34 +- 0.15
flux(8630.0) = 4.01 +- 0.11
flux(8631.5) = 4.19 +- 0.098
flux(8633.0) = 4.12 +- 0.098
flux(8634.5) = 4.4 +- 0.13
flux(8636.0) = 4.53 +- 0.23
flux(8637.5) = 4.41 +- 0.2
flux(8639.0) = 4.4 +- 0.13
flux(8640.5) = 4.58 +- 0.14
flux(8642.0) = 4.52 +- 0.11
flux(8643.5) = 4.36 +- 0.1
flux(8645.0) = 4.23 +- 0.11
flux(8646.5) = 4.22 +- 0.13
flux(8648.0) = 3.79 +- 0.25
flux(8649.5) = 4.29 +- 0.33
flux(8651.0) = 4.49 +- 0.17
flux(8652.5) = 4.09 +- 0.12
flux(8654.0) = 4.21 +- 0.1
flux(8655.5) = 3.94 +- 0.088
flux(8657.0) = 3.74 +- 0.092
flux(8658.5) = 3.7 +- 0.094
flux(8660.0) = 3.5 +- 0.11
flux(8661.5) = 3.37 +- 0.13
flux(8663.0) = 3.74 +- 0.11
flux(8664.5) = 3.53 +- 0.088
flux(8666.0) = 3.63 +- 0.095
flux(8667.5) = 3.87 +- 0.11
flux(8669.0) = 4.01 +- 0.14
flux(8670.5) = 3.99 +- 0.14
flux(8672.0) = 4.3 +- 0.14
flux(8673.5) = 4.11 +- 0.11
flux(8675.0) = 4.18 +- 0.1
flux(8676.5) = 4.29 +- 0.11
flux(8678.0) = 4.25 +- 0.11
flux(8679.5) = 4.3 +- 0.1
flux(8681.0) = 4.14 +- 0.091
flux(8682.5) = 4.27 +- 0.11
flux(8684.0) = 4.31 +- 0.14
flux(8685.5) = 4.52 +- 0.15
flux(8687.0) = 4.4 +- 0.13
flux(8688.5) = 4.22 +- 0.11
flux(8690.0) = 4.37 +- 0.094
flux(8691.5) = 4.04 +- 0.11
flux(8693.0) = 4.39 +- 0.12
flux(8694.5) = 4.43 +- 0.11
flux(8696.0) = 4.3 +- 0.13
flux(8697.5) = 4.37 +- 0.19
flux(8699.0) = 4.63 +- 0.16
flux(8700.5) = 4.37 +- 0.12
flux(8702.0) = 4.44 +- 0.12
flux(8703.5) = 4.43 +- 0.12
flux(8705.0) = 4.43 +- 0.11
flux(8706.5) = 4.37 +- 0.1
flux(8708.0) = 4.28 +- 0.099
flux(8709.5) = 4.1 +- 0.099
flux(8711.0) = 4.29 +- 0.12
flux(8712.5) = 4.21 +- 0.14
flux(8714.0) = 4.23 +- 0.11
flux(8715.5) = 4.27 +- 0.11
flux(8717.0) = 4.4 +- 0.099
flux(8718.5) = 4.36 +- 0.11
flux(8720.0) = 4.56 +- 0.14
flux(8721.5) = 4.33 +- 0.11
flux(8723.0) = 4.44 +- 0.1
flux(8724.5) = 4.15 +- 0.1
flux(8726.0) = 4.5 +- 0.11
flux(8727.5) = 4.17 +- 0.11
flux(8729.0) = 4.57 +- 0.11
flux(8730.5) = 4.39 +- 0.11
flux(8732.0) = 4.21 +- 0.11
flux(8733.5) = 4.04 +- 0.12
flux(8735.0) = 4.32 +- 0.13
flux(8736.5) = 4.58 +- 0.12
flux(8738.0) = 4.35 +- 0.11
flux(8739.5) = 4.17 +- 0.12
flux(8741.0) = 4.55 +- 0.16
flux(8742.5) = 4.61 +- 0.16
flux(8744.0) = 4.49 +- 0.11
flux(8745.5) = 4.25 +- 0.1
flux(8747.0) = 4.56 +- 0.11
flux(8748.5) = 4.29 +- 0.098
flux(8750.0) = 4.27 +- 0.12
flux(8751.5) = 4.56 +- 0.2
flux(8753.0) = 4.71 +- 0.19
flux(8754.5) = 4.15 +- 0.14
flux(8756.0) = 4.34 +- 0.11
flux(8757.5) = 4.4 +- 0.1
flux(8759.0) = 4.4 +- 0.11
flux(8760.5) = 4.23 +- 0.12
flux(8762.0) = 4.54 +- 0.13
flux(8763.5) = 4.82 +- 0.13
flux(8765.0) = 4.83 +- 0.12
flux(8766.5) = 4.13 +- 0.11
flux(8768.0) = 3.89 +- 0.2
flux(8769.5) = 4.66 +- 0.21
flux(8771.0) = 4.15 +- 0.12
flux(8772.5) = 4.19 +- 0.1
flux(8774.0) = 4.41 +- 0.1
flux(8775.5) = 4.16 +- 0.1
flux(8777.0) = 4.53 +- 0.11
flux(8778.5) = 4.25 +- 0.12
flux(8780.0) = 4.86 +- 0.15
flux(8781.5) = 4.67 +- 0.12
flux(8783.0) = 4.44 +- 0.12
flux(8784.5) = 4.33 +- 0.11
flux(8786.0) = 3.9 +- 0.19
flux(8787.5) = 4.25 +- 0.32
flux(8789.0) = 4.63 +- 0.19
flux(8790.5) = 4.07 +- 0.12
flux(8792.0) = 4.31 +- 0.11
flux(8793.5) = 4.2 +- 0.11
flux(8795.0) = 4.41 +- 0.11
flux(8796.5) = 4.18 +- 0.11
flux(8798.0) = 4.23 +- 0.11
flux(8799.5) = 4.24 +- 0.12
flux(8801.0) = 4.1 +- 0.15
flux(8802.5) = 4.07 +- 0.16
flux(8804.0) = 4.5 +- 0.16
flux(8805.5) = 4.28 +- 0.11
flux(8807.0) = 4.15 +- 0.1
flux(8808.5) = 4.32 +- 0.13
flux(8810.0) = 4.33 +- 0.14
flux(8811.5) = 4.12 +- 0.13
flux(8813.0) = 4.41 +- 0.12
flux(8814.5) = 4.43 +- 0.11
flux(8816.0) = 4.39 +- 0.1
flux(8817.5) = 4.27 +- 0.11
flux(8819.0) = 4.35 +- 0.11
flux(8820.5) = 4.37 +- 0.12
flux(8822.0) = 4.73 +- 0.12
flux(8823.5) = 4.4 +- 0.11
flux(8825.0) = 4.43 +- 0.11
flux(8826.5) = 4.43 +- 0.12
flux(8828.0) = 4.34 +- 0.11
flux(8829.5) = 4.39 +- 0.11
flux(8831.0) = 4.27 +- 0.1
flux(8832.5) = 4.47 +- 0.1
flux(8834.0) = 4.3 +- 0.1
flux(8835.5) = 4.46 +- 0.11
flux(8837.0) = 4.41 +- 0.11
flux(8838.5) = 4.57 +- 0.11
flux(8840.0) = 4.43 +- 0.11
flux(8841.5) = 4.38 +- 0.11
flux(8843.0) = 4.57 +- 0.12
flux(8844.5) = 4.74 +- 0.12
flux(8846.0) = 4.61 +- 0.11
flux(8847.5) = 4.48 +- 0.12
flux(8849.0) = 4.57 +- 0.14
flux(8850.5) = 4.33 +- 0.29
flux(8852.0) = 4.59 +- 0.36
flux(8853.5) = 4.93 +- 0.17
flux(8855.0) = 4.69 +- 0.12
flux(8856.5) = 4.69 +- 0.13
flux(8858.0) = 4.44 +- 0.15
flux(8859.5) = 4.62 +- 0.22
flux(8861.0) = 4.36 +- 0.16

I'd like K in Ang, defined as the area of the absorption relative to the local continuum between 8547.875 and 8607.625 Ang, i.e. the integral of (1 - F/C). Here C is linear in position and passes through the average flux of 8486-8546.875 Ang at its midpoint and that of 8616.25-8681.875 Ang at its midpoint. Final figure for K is -2.91 Ang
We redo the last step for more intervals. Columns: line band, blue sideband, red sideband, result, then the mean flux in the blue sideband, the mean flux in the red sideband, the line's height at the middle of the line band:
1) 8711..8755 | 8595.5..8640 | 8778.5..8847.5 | -0.3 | 4.28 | 4.37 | 4.33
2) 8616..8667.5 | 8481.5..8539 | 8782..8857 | 1.5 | 4.15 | 4.39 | 4.25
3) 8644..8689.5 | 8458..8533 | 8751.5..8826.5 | 2.3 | 4.16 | 4.35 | 4.27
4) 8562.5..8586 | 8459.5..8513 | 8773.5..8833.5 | -0.6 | 4.19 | 4.34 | 4.23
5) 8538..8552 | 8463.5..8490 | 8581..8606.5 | 1.7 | 4.32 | 4.27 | 4.29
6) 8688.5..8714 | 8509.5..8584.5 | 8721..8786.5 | 0.0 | 4.16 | 4.38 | 4.33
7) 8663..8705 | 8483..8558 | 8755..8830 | 0.2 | 4.08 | 4.35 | 4.24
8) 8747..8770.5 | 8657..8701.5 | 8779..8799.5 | -0.8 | 4.12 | 4.34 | 4.28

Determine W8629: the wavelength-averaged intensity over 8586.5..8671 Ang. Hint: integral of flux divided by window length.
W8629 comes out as 4.17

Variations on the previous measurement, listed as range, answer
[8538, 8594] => 4.16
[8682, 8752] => 4.36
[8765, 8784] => 4.38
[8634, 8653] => 4.33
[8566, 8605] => 4.31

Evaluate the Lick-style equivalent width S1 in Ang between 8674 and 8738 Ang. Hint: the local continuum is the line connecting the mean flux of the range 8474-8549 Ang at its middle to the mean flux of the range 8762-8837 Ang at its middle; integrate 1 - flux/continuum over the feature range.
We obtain -0.82 Ang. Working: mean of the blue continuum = 4.12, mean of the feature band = 4.33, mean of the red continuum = 4.35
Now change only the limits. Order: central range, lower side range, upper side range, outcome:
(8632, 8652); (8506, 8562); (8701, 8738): -0.5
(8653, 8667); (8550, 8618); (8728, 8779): 2.0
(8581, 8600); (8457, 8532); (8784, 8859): -0.1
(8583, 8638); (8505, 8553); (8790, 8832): -1.6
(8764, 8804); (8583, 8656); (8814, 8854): 0.9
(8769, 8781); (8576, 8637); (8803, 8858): 0.0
